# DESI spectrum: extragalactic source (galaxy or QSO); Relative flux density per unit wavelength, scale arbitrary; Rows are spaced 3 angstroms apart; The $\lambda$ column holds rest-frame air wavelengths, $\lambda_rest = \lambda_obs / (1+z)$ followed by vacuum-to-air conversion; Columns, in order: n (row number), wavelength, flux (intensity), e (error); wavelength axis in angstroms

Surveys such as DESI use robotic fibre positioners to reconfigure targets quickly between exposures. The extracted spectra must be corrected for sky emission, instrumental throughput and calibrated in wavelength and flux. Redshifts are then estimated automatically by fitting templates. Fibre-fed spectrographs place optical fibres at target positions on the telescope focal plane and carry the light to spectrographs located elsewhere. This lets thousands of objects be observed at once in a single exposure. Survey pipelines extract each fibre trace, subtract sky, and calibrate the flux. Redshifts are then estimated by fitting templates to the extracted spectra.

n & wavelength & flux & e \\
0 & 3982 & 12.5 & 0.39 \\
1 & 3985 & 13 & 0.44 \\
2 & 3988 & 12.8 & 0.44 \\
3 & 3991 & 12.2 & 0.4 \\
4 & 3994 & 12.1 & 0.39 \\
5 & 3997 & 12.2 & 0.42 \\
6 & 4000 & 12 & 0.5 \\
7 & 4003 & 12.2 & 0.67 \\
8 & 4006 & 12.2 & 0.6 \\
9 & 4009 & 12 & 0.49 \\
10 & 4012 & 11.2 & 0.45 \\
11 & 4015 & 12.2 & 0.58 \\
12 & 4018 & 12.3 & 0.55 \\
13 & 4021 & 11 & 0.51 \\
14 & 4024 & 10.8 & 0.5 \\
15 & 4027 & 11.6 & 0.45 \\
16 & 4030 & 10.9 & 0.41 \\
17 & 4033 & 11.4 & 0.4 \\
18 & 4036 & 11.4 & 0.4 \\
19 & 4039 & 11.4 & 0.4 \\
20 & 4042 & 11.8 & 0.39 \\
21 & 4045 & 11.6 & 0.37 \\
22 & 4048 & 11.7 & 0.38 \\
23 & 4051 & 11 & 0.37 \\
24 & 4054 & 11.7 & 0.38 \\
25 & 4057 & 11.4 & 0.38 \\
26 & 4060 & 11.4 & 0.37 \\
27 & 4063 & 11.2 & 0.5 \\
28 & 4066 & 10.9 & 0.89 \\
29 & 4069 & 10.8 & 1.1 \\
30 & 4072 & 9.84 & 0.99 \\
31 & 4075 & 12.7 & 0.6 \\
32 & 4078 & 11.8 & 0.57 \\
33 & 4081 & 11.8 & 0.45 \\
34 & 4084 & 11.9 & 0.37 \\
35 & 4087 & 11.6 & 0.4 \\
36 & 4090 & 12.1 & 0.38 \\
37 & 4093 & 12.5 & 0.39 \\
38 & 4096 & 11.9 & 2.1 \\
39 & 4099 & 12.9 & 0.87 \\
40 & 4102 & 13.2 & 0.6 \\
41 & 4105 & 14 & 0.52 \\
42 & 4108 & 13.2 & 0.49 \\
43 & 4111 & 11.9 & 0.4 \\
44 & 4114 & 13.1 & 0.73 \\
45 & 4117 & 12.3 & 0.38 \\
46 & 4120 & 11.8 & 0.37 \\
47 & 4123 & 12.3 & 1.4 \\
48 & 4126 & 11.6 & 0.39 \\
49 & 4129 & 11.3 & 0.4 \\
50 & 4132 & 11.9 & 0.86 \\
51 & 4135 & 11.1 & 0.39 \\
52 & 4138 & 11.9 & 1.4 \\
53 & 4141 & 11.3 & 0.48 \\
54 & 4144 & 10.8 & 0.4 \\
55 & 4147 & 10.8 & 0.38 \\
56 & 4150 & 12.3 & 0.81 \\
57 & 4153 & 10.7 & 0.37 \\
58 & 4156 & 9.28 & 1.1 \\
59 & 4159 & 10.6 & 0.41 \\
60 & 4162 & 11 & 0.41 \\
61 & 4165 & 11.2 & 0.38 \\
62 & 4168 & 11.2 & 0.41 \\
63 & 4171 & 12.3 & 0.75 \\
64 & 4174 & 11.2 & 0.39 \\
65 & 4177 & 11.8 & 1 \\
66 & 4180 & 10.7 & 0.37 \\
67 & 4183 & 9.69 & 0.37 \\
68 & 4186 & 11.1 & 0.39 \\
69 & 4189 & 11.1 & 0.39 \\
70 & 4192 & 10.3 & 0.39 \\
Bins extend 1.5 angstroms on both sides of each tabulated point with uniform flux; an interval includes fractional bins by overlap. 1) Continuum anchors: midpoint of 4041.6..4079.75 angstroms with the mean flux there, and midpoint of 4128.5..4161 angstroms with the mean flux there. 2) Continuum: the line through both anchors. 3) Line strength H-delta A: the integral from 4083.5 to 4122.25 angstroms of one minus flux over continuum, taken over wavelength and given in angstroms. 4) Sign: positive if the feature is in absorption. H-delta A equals -4.4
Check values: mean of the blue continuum 11.4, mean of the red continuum 11.1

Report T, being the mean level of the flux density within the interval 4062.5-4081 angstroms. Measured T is 11.3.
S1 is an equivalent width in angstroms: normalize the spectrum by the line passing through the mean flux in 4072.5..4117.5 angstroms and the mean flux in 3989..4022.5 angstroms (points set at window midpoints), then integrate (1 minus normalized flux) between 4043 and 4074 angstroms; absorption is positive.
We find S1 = 2.6 angstroms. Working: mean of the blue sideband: 12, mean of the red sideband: 12.4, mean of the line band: 11.2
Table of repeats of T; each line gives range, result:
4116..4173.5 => 11.3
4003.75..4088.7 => 11.5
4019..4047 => 11.3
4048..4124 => 12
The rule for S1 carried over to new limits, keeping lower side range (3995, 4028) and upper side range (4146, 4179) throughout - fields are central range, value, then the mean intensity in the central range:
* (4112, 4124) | -1.1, 12.4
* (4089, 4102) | -1.2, 12.5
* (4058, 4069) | 0.4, 11.1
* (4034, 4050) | 0.1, 11.6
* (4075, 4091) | -0.6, 11.9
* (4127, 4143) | -0.3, 11.5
